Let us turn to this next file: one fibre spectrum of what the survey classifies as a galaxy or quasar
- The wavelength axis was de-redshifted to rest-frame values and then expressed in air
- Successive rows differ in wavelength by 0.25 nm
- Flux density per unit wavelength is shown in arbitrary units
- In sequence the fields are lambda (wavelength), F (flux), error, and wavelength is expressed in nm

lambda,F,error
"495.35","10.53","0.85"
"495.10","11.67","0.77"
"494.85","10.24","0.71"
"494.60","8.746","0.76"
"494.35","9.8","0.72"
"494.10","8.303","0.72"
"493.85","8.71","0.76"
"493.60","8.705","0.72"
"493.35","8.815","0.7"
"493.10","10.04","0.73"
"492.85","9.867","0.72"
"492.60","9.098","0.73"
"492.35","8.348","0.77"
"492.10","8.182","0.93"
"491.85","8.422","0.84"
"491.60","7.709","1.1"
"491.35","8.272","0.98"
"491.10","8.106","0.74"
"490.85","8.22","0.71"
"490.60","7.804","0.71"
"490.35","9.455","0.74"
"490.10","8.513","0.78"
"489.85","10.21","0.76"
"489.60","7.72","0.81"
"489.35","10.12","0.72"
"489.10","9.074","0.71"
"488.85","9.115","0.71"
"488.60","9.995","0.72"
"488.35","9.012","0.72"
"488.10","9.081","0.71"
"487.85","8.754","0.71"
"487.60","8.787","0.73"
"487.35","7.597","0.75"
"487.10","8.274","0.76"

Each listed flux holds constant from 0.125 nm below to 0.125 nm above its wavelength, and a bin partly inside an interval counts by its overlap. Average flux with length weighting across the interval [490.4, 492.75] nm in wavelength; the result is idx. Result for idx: 8.3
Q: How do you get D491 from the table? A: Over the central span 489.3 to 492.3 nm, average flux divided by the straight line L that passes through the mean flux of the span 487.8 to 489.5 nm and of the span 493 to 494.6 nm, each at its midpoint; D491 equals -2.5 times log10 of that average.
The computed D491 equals 0.08 mag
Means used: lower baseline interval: 9.31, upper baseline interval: 9.02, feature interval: 8.52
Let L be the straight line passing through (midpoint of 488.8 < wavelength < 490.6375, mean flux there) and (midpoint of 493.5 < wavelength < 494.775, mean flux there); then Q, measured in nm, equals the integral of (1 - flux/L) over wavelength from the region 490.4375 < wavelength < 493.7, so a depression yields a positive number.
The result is 0.14 nm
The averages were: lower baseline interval 9.05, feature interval 8.59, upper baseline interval 8.91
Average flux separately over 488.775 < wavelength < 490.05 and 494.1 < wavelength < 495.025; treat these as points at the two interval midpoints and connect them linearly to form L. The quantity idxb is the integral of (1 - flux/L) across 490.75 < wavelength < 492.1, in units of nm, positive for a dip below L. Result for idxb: 0.17 nm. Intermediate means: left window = 9.21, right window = 9.53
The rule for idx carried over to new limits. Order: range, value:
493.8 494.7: 8.91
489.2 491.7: 8.63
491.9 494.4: 8.95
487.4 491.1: 8.93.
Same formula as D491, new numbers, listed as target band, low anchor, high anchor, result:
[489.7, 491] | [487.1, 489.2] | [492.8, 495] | 0.027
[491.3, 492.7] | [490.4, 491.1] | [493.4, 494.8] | 0.017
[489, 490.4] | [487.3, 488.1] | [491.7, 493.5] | -0.055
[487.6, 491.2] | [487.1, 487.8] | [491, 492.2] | -0.093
